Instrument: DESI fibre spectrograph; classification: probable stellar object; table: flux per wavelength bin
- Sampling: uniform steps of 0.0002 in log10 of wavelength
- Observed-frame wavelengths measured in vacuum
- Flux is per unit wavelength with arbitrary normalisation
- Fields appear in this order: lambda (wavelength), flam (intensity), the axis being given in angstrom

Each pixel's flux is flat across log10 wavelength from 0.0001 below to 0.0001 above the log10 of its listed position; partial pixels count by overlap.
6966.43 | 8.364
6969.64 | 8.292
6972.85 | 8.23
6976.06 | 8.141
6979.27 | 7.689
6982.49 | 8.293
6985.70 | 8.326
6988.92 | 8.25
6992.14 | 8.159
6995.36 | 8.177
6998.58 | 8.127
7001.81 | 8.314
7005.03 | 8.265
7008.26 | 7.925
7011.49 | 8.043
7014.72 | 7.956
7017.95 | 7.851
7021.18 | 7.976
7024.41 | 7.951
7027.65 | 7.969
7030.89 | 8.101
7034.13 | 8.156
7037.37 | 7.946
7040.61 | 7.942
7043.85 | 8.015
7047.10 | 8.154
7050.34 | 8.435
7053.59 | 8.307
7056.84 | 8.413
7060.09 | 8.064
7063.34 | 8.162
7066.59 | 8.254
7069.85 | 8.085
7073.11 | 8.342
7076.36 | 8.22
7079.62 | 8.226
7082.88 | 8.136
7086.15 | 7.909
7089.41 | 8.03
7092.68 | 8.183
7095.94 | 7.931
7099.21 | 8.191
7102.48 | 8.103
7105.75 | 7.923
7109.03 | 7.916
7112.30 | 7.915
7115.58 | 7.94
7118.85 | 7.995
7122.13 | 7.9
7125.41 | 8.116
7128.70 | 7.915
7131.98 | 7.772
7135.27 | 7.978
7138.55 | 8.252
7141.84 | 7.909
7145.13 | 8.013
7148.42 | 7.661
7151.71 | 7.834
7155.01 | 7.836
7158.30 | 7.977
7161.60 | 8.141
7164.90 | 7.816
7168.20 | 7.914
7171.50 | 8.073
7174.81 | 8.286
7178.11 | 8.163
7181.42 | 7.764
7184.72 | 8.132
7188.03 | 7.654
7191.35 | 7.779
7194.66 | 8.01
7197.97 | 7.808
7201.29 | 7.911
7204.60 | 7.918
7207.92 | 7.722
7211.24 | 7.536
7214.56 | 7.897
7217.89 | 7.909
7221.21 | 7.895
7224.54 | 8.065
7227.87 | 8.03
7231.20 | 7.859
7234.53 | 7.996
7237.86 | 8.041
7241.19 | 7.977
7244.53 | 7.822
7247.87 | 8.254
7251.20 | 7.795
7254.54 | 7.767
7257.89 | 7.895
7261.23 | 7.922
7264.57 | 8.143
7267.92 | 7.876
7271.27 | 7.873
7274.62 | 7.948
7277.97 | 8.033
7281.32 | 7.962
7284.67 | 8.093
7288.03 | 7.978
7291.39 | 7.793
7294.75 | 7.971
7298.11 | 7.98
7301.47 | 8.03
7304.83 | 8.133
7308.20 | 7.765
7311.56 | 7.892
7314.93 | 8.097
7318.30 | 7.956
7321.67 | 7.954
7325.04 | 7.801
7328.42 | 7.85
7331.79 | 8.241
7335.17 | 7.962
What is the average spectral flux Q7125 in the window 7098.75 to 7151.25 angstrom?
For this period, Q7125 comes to 7.96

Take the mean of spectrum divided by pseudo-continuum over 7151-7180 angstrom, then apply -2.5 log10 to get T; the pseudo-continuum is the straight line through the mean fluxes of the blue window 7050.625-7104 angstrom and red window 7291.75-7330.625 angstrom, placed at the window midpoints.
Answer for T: 0.01 mag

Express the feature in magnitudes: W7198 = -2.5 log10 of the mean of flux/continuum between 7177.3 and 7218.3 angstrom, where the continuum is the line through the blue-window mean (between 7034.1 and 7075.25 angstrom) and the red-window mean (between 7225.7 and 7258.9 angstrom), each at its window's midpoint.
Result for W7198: 0.020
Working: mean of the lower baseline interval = 8.18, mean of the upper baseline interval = 7.95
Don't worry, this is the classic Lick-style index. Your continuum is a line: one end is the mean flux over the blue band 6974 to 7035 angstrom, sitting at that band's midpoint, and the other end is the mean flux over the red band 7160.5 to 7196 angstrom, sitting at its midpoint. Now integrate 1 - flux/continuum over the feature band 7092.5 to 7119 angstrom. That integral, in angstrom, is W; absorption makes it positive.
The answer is 0.1 angstrom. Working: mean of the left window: 8.09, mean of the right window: 7.97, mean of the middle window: 8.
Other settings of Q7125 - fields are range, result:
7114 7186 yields 7.97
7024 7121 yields 8.1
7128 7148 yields 7.96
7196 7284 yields 7.92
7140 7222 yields 7.9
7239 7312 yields 7.95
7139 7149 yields 7.93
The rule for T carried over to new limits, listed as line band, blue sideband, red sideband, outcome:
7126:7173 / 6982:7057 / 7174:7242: 0.01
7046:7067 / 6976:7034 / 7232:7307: -0.03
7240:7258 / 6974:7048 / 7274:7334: 0.01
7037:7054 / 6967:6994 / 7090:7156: -0.01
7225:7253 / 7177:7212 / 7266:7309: -0.01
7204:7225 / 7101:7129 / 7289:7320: 0.02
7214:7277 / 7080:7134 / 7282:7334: 0.00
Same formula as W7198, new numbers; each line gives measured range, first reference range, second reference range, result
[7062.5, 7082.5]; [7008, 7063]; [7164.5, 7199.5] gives -0.02 mag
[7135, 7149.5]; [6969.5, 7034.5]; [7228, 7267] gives 0.01 mag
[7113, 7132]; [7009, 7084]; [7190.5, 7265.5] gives 0.01 mag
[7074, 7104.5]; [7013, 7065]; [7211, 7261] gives -0.01 mag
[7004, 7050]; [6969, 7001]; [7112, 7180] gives 0.01 mag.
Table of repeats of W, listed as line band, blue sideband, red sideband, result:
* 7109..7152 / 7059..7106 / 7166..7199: 0.6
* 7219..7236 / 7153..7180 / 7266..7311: 0.0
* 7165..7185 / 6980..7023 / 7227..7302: -0.1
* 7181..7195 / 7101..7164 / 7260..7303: 0.2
